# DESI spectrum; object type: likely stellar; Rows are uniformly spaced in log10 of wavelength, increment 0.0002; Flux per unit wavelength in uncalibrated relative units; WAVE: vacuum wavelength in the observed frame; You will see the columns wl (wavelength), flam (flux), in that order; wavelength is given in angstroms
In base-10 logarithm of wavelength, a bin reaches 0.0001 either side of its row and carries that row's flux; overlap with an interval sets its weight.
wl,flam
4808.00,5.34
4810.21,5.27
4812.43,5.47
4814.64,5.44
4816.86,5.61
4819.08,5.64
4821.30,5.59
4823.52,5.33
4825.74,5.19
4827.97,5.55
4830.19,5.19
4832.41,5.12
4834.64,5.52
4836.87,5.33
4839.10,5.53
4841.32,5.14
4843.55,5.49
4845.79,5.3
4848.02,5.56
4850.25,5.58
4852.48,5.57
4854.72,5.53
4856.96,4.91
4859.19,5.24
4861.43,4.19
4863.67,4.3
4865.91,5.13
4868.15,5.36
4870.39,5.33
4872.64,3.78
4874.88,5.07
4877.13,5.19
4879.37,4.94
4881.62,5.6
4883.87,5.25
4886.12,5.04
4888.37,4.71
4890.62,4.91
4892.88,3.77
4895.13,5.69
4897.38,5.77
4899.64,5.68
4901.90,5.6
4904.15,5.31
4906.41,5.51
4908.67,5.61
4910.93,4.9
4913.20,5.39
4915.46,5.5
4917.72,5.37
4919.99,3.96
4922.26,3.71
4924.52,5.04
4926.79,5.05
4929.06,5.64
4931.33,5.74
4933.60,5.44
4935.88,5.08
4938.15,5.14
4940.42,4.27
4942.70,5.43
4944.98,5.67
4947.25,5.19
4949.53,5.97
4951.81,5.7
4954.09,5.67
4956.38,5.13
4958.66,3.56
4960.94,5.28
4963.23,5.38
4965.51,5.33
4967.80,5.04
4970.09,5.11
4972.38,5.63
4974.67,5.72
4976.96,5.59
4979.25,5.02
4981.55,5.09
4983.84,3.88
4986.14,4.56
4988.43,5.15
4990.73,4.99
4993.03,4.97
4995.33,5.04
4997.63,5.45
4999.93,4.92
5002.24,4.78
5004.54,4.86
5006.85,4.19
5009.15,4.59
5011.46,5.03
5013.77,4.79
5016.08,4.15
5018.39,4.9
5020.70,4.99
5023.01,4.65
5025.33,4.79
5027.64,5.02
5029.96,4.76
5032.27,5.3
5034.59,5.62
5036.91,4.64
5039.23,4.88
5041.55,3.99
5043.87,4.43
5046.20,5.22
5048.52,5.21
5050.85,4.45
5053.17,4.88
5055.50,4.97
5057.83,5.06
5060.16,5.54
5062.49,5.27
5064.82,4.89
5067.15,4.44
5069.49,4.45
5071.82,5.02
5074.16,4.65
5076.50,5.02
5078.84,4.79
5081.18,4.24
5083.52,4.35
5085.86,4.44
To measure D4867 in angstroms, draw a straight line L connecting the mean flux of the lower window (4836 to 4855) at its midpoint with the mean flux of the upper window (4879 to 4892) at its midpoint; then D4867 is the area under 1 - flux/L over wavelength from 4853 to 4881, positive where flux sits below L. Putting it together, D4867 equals 1.58 angstroms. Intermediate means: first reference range 5.45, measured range 4.94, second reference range 5.05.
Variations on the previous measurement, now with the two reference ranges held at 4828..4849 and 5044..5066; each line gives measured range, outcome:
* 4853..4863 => 0.7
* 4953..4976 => -0.1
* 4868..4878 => 0.8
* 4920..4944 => 1.0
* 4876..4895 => 1.2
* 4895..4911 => -0.8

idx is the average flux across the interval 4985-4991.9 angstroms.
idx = 4.9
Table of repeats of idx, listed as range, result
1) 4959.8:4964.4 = 5.33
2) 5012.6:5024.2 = 4.7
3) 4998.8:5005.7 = 4.85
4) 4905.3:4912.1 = 5.33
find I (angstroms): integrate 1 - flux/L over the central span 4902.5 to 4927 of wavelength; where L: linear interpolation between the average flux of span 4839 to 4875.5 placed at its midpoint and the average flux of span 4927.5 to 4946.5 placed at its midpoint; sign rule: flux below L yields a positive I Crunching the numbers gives 0.9 angstroms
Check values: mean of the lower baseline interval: 5.11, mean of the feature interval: 5.04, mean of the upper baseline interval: 5.29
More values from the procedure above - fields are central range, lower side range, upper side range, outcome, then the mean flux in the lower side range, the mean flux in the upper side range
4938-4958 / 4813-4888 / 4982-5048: -1.4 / 5.22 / 4.81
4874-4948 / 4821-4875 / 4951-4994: -0.3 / 5.19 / 5.09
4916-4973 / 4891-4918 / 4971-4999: 0.7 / 5.33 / 5.09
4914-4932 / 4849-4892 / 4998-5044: -0.2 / 5.03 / 4.78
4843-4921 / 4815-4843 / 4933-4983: 2.8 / 5.4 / 5.24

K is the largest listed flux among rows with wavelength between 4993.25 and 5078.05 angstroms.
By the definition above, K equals 5.62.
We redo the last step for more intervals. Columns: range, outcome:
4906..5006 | 5.97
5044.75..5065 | 5.54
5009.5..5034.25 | 5.3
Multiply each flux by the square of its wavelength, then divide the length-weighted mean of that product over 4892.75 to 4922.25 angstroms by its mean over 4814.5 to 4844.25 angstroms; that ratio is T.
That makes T 1.00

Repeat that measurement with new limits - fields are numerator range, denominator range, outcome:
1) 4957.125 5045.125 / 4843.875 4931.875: 1.00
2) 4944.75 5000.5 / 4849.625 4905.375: 1.05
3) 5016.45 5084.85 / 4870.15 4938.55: 1.00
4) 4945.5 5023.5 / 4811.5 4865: 1.00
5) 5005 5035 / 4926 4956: 0.92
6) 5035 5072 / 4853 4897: 1.05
